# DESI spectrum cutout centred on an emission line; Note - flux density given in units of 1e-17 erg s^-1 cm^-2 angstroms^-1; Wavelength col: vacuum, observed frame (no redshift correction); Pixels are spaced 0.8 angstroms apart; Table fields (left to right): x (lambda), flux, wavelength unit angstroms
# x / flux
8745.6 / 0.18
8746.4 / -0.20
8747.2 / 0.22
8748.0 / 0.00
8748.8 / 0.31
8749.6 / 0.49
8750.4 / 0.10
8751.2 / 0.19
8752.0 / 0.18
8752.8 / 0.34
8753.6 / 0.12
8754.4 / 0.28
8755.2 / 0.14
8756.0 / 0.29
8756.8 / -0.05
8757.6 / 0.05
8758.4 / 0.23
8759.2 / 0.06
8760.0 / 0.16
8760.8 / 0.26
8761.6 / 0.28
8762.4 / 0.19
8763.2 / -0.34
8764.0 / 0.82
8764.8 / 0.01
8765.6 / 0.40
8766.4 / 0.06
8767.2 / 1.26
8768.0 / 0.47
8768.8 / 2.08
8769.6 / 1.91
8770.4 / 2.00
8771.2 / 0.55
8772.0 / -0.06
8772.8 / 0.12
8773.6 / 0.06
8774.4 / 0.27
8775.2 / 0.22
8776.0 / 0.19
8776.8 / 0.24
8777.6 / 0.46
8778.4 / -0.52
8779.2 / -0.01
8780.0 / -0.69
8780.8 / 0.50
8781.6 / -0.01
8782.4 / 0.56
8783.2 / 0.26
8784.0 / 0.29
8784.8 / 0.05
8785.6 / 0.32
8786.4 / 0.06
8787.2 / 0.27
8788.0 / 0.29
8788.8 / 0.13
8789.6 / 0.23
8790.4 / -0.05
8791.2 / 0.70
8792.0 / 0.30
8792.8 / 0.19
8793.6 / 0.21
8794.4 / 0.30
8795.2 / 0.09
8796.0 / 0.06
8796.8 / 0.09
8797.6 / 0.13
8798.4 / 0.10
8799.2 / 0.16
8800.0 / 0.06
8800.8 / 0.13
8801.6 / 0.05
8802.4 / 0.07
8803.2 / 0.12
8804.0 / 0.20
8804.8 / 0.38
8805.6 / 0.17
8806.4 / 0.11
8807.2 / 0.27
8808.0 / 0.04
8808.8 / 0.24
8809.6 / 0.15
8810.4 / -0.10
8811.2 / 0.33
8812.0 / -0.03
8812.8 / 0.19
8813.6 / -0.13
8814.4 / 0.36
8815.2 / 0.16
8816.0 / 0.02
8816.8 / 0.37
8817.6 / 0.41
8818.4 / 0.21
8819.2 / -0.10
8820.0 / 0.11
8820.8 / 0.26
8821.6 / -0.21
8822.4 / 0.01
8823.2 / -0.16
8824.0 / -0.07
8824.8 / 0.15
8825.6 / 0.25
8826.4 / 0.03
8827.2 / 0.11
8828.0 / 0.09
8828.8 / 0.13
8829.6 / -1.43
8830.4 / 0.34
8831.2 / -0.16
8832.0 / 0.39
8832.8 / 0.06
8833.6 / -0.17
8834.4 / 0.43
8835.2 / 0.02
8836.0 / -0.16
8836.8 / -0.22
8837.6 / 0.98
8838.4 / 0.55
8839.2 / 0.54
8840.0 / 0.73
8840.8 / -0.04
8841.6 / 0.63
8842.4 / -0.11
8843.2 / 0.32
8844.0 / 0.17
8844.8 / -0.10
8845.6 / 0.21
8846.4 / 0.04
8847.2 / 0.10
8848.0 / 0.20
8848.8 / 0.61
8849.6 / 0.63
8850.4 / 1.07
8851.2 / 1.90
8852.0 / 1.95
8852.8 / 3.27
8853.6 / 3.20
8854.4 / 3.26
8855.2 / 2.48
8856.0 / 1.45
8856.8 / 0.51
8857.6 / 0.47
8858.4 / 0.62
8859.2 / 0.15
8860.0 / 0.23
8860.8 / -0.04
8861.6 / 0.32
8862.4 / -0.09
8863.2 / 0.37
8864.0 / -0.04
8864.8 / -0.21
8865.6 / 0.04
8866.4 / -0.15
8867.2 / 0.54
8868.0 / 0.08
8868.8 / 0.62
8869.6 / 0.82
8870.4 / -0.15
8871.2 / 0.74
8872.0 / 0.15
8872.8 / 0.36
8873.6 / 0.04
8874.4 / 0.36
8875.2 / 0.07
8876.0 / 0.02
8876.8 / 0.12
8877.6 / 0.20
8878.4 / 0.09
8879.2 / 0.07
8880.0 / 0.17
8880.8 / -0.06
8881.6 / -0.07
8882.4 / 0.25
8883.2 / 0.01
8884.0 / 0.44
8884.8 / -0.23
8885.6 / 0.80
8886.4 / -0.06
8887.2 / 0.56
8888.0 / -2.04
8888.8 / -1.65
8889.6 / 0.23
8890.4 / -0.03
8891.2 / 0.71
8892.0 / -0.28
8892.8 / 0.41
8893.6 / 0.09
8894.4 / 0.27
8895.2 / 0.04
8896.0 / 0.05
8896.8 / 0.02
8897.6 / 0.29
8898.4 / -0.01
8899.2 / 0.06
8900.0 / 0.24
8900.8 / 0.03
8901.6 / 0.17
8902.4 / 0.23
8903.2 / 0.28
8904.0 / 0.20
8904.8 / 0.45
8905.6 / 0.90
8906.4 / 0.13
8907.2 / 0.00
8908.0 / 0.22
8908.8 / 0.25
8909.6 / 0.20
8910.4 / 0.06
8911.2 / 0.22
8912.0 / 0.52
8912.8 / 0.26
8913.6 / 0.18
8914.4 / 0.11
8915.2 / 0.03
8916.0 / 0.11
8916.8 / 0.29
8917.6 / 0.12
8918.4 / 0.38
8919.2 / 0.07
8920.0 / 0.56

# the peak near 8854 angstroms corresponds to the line [O III]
